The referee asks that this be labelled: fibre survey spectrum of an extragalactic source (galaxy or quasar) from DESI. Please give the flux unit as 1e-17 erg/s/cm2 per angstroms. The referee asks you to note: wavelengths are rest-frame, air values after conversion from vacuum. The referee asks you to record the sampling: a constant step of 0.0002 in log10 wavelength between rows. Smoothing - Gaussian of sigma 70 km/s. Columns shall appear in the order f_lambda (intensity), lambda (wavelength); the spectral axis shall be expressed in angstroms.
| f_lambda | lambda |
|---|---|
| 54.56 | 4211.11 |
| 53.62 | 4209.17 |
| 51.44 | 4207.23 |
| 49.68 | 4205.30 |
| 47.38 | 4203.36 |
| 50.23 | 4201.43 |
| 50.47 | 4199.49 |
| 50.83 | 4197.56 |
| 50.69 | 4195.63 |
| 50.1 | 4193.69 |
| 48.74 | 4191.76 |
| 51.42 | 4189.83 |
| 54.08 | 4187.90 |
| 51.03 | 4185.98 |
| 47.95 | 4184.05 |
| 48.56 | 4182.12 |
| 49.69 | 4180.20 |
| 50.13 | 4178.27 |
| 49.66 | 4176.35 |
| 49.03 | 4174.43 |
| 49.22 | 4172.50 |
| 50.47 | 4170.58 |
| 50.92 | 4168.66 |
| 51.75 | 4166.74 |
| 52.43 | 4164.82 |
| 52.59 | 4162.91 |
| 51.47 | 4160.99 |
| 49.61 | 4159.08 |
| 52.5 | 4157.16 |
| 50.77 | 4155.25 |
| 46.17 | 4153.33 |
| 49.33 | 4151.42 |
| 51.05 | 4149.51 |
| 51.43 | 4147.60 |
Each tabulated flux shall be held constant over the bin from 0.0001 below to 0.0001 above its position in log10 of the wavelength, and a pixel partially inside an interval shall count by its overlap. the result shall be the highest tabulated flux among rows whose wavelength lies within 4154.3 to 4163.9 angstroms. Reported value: 52.59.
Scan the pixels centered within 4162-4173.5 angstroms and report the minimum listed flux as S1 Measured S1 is 49.22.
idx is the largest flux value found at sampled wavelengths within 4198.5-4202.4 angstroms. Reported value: 50.47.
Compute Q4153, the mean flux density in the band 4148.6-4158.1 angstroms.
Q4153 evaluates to 50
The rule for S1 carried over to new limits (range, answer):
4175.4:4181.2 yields 49.66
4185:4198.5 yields 48.74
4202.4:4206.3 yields 47.38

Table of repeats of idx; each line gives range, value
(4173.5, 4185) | 50.13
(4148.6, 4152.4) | 51.05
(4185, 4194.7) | 54.08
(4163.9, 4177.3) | 52.43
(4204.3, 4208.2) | 51.44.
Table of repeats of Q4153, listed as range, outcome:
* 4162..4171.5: 51.7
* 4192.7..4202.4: 50.4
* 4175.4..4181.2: 49.9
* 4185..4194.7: 51.1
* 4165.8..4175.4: 50.2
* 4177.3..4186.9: 49.5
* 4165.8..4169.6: 51.3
